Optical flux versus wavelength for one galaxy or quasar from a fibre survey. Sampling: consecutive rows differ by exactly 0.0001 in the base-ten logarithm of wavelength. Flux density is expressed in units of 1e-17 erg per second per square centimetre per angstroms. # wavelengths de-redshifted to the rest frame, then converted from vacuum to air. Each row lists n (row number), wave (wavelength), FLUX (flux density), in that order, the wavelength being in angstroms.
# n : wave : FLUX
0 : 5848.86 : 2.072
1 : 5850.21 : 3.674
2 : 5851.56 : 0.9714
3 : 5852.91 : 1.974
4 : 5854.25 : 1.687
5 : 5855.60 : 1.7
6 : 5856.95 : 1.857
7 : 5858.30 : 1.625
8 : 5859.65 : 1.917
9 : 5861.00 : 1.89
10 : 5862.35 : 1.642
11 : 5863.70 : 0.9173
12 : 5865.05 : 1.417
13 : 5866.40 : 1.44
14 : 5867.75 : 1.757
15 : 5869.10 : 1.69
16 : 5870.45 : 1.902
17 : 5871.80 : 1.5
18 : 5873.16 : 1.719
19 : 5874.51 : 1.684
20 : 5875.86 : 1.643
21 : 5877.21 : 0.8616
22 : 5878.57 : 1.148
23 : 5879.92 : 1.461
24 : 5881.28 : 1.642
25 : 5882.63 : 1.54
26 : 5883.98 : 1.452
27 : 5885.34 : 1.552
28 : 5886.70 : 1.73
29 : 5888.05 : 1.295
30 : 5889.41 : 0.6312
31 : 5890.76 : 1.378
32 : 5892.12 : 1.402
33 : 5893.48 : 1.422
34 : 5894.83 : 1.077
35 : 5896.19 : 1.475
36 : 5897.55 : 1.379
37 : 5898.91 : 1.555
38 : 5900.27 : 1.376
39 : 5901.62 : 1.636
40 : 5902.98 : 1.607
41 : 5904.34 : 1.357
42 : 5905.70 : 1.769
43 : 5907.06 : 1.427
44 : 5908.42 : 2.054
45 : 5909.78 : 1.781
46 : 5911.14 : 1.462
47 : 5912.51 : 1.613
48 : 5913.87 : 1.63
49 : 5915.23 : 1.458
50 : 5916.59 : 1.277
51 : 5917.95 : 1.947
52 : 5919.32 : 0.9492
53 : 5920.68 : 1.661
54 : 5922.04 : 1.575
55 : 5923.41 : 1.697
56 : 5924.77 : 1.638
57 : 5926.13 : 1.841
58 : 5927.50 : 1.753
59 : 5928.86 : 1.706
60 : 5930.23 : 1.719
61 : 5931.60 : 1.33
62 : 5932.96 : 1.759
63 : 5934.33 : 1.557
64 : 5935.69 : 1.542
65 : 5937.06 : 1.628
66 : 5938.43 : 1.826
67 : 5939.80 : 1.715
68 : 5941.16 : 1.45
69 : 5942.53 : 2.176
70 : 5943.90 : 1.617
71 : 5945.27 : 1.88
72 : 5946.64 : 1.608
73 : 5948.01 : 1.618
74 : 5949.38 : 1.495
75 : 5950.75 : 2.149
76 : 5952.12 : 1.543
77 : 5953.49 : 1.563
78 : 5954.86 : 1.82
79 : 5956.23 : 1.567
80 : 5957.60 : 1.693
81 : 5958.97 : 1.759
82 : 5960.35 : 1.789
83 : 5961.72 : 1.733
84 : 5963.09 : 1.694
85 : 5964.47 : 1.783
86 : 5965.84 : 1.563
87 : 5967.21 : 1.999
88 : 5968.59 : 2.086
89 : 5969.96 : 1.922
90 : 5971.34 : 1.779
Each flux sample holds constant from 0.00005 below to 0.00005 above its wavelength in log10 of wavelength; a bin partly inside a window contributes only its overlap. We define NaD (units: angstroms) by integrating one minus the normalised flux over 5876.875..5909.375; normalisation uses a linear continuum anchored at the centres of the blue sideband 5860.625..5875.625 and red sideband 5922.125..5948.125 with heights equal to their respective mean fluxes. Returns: 3.8 angstroms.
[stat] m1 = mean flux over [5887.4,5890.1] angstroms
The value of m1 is 0.963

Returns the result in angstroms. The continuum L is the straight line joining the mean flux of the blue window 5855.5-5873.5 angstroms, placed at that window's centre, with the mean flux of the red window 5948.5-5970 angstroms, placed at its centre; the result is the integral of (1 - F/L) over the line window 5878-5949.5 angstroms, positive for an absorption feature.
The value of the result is 6.1 angstroms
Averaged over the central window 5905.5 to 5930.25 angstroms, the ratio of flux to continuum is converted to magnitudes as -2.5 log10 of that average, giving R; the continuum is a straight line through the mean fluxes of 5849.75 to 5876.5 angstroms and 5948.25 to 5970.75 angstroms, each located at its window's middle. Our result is 0.07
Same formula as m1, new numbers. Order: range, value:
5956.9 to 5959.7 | 1.72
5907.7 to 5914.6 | 1.7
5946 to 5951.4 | 1.72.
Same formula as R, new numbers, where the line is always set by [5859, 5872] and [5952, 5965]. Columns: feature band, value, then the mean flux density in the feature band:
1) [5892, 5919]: 0.08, 1.53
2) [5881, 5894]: 0.17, 1.4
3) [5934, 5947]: -0.02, 1.71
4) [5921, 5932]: 0.00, 1.67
